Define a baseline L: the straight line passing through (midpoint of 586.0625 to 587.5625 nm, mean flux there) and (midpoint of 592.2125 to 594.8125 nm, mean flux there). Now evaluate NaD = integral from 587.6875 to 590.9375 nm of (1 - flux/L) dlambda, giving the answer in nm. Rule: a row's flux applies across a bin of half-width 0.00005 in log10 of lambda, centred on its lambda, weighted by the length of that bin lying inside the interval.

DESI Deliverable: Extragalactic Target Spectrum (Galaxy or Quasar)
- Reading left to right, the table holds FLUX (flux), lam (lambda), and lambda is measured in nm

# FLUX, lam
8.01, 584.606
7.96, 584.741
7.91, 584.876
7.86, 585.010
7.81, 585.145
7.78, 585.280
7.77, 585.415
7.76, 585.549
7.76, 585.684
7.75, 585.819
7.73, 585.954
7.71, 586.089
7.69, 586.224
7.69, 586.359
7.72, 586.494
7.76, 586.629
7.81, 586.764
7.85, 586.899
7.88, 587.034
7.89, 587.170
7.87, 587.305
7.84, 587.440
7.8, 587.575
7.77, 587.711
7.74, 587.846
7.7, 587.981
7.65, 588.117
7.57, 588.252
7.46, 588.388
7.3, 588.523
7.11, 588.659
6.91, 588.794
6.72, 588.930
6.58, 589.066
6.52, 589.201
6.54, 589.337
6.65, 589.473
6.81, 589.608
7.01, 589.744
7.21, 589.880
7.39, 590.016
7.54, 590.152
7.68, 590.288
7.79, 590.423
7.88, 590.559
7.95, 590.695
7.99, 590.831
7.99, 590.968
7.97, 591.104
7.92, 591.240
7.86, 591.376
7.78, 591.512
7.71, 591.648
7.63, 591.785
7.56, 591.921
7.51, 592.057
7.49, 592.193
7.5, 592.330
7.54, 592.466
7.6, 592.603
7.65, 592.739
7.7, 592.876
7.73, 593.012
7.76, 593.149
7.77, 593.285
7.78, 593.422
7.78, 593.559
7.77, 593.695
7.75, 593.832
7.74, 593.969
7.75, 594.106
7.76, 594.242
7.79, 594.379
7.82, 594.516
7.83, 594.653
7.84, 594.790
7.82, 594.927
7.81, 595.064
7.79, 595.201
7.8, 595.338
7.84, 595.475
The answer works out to 0.19 nm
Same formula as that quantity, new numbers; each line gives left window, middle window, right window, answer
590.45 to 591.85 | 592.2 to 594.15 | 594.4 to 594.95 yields 0.04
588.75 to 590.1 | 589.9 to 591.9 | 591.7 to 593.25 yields -0.16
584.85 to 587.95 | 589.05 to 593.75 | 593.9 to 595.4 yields 0.15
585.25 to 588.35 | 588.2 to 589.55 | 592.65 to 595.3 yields 0.14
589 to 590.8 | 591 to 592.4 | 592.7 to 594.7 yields -0.04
